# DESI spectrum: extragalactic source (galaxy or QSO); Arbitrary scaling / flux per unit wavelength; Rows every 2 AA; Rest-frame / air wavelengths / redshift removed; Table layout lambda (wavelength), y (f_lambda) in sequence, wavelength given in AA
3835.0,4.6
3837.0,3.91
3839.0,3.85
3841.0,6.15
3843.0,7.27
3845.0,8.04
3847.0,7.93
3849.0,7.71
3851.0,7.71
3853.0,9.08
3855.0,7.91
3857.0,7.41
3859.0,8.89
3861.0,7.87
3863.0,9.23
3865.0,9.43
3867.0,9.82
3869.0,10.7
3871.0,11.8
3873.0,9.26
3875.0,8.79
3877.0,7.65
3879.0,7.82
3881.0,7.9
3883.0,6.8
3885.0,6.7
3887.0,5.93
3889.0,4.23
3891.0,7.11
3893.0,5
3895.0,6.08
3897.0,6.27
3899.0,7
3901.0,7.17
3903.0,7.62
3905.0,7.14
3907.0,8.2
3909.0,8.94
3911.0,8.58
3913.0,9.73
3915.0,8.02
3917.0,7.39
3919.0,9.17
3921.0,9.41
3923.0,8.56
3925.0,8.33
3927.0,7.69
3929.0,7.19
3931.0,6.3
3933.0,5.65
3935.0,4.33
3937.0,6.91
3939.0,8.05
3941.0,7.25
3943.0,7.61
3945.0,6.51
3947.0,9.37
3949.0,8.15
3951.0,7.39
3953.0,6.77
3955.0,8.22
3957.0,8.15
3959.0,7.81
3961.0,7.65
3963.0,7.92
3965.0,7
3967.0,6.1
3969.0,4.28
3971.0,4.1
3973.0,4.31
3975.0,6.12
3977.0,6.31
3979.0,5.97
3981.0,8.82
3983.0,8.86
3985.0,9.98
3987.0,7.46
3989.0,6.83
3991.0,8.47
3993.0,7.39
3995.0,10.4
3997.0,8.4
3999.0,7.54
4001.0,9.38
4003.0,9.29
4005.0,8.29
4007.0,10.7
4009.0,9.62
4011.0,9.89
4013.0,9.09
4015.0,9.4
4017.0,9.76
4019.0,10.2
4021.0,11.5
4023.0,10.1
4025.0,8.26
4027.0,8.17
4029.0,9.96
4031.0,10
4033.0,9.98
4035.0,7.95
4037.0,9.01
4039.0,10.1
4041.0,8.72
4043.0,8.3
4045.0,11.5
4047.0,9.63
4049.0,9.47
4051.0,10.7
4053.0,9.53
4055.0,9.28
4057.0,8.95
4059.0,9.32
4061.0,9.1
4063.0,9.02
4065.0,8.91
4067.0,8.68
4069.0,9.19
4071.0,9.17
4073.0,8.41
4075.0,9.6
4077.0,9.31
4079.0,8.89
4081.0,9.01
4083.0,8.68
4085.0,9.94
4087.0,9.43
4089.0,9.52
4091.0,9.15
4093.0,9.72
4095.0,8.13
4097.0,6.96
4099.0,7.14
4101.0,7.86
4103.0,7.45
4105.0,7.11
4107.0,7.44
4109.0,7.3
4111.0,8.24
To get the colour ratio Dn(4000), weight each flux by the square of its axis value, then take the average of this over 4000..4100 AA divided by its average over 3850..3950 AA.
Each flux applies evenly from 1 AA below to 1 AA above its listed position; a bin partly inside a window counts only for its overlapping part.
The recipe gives 1.3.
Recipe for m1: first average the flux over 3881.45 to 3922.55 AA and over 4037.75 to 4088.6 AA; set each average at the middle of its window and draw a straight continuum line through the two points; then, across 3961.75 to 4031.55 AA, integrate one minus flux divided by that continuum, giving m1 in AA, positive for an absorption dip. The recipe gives 2.19 AA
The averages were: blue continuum 7.35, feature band 8.27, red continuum 9.31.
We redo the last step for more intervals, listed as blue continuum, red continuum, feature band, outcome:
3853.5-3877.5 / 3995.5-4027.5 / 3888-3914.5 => 5.8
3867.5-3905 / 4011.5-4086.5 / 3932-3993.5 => 9.4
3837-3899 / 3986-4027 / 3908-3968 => 4.8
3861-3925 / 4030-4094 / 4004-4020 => -1.2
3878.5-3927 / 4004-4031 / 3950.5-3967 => 1.9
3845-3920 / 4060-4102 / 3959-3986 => 5.1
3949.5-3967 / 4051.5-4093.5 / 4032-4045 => -0.7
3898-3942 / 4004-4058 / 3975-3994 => 2.3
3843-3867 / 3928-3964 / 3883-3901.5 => 4.0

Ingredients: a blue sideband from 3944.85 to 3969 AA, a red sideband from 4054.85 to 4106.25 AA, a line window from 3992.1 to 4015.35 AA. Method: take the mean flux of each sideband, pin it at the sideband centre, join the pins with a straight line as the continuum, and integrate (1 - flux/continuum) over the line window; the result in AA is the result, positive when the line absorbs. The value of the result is -3.3 AA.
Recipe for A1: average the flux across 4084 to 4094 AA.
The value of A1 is 9.55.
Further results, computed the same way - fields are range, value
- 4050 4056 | 9.84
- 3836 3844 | 5.29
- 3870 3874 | 10.5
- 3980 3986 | 9.22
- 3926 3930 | 7.44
